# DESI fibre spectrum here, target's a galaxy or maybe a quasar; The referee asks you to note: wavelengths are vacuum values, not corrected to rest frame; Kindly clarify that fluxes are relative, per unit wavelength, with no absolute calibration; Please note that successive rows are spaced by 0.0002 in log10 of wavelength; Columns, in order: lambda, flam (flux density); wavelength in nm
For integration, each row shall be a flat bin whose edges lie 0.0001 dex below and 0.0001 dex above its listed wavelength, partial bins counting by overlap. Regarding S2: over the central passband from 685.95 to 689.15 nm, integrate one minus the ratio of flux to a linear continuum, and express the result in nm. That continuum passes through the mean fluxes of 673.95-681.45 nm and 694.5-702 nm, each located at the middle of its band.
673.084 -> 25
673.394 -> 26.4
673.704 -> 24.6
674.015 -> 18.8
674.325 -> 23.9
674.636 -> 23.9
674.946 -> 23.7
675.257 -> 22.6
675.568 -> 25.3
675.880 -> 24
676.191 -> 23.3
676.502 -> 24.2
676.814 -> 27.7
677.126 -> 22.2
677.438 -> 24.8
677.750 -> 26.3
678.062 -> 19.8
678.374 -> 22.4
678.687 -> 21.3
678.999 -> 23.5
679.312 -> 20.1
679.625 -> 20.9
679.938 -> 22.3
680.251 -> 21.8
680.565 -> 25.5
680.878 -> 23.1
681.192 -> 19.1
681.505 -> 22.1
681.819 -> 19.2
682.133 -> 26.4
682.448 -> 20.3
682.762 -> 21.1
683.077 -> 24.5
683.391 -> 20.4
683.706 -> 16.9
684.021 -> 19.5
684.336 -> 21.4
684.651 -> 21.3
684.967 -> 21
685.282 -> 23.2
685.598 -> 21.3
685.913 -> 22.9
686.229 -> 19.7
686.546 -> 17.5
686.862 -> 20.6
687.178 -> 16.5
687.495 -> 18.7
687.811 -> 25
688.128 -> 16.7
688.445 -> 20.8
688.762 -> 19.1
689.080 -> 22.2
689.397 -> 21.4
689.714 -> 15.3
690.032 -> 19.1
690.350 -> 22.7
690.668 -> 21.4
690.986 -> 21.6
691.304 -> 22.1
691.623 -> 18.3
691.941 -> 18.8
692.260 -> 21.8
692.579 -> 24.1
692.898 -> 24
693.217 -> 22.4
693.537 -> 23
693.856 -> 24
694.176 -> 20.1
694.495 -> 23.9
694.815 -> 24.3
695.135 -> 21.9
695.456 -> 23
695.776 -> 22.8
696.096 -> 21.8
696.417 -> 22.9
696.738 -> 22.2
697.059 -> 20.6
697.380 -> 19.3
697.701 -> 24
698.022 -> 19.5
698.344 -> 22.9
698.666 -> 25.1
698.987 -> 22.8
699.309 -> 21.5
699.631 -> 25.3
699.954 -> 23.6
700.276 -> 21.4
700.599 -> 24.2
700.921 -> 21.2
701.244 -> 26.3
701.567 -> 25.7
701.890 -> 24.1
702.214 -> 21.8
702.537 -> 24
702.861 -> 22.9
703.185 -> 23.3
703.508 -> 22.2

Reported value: 0.45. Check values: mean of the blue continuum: 23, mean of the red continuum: 22.9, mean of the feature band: 19.7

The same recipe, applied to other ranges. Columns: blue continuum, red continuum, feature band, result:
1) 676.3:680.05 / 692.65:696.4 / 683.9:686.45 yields 0.19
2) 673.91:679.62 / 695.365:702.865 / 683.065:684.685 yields 0.20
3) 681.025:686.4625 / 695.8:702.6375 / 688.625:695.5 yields 0.16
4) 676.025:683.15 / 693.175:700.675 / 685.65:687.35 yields 0.23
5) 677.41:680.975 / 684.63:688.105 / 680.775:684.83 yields 0.07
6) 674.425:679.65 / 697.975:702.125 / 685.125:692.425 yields 0.97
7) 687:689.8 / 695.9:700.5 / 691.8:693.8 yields -0.15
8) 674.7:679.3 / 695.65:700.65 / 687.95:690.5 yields 0.36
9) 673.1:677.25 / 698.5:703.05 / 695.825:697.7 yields 0.15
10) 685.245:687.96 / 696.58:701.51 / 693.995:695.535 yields -0.05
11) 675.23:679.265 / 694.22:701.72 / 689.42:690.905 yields 0.21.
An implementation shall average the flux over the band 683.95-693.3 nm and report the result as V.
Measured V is 20.7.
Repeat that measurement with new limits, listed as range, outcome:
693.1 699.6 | 22.5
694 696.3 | 22.6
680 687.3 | 21.1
